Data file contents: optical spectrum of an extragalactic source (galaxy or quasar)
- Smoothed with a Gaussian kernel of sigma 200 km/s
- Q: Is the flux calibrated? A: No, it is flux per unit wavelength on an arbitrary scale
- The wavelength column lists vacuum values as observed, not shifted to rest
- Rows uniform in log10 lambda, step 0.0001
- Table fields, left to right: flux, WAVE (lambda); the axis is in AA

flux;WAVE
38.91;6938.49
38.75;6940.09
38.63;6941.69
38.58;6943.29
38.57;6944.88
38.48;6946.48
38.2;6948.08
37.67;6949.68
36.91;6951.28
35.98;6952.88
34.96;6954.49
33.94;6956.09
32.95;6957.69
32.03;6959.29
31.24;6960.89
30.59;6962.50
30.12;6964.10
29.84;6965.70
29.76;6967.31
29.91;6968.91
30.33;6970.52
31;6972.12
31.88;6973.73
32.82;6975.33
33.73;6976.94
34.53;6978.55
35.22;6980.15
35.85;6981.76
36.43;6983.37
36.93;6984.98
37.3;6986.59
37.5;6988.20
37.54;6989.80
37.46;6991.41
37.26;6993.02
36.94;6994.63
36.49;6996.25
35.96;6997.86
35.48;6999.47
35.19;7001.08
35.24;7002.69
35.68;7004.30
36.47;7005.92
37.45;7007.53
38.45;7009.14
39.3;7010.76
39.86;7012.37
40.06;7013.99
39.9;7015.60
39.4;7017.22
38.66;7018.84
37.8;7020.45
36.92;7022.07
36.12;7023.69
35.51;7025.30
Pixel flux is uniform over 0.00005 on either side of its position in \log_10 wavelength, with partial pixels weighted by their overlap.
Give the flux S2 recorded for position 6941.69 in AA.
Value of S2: 38.63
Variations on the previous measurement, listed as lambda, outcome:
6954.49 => 34.96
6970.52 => 30.33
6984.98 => 36.93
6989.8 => 37.54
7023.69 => 36.12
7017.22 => 39.4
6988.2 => 37.5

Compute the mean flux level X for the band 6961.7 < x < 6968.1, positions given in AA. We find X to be 30.1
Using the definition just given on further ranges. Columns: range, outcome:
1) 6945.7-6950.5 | 38.1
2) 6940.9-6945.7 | 38.6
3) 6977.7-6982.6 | 35.2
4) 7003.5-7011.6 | 37.5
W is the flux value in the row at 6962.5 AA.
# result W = 30.59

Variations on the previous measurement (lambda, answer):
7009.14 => 38.45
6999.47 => 35.48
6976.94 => 33.73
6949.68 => 37.67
